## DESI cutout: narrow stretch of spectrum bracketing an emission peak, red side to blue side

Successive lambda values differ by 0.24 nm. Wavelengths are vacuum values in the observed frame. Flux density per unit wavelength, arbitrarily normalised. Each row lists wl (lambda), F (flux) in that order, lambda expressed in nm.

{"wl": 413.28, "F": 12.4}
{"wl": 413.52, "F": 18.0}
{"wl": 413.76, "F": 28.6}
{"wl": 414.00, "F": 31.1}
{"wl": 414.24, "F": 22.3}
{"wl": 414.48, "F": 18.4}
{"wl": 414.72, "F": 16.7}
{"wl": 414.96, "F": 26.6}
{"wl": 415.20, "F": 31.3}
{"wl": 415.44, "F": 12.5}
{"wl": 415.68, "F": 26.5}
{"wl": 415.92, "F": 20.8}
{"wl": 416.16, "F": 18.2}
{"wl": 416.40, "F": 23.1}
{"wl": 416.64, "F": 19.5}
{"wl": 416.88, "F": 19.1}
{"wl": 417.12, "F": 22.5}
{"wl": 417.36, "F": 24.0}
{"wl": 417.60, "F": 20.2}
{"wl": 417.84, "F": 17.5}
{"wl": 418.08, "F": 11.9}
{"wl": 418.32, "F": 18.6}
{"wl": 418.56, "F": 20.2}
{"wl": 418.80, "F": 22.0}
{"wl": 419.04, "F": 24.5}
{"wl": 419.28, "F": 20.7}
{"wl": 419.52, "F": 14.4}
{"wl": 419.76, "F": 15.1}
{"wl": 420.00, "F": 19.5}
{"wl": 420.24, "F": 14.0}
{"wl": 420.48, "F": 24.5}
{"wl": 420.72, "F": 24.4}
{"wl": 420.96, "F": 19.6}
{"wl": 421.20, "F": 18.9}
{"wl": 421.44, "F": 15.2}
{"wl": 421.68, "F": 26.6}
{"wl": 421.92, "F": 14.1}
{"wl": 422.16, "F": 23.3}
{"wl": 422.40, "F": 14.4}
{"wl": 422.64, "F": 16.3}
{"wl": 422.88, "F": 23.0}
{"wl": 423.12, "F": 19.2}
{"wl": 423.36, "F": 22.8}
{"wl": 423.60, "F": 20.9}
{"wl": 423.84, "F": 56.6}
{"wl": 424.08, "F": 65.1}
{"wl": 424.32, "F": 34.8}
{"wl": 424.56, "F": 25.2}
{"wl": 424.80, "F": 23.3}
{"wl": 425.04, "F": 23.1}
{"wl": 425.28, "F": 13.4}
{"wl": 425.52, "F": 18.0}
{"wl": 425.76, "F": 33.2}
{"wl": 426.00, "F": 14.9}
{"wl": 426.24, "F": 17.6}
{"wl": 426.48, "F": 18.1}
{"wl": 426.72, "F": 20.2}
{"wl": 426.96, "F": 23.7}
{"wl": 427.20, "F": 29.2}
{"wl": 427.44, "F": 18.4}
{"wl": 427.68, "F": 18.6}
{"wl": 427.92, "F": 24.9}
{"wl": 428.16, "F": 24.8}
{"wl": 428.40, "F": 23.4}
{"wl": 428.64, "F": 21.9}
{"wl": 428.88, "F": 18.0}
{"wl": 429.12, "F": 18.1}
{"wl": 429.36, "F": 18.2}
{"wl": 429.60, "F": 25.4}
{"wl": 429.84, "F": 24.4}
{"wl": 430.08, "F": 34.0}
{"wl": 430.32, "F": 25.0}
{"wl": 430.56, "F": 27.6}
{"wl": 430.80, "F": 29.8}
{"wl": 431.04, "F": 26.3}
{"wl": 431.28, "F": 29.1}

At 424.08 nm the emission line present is [O II] 3727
